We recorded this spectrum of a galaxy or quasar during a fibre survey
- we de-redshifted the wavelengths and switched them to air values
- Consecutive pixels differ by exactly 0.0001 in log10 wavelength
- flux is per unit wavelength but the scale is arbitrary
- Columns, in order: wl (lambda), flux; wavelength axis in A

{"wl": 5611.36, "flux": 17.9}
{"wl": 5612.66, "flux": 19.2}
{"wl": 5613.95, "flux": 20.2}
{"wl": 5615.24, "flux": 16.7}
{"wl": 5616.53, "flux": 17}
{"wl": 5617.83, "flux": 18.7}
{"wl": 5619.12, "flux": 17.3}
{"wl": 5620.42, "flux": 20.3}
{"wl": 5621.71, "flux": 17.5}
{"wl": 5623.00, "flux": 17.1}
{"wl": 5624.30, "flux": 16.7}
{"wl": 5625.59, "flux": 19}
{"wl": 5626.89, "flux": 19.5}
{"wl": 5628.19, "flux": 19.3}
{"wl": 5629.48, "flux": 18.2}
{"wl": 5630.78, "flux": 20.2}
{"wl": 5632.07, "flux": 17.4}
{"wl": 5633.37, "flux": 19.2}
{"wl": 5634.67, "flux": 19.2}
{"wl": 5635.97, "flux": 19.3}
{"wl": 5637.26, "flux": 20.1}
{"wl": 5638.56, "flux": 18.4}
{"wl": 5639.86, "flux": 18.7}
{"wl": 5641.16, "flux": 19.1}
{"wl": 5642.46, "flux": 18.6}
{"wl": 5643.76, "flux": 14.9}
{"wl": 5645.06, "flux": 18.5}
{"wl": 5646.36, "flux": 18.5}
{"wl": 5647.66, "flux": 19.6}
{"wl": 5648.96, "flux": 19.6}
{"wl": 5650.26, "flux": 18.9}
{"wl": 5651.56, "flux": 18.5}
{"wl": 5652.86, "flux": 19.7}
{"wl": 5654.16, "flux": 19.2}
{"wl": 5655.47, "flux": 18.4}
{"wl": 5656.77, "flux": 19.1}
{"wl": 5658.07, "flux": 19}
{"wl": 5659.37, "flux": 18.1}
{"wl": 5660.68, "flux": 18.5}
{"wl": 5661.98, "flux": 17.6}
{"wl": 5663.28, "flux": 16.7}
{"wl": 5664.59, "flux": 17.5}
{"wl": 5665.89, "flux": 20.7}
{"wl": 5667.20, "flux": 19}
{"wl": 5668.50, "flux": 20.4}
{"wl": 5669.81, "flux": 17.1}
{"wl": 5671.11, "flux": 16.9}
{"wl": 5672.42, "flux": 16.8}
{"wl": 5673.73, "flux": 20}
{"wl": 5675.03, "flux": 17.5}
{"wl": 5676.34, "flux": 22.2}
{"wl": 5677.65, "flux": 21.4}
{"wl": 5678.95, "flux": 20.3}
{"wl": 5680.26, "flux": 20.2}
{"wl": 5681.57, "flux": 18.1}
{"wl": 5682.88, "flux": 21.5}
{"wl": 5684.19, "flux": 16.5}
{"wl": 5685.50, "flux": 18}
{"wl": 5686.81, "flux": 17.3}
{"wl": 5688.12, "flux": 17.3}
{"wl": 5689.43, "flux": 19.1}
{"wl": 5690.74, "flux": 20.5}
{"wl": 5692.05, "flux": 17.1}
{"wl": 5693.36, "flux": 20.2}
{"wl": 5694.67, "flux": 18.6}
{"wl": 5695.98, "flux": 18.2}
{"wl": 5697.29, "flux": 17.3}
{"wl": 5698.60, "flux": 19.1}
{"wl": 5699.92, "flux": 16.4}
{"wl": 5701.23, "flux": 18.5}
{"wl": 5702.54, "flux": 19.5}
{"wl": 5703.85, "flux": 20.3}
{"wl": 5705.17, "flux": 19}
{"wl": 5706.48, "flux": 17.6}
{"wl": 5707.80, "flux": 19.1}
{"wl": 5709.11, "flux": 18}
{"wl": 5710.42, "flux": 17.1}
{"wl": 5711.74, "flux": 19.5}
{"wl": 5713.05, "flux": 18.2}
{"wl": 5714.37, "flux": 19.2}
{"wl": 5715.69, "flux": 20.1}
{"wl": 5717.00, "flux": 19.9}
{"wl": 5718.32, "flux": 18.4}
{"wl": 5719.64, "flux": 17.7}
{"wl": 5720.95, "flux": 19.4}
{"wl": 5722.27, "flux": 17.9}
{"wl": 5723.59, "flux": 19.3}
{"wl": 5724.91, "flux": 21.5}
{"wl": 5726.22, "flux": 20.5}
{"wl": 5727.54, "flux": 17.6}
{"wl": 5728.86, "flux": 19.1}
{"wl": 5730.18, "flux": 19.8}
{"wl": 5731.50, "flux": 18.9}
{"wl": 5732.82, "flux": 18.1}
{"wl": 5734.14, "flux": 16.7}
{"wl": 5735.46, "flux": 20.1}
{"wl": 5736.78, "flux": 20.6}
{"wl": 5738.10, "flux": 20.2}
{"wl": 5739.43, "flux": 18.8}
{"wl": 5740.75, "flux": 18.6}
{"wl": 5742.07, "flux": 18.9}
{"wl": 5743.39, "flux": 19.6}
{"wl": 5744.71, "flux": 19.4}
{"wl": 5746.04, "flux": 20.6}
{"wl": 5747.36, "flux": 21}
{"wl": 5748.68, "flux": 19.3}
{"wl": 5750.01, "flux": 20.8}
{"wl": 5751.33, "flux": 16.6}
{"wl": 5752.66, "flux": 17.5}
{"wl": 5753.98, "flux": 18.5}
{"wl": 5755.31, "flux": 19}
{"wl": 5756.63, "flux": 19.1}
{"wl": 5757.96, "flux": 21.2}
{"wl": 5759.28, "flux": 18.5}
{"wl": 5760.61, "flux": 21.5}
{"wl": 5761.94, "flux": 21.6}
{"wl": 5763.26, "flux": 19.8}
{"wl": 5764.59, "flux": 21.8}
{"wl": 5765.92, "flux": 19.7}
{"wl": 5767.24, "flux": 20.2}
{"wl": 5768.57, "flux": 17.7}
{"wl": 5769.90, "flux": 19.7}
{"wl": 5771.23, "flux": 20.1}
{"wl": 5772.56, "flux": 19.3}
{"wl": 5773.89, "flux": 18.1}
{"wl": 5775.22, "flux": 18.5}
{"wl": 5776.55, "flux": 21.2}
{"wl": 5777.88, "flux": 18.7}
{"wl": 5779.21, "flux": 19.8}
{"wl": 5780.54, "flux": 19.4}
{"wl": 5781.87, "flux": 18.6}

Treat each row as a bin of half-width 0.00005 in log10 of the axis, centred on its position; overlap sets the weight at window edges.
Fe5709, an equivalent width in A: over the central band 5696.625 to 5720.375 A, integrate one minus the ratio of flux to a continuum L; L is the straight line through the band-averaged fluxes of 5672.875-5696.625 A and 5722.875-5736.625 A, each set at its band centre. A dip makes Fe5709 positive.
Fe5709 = 0.7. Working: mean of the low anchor 19.1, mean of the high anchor 19.2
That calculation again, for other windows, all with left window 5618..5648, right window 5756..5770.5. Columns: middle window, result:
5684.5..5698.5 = 0.65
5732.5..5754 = 0.73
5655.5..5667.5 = 0.27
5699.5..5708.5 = 0.32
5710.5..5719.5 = 0.24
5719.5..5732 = 0.25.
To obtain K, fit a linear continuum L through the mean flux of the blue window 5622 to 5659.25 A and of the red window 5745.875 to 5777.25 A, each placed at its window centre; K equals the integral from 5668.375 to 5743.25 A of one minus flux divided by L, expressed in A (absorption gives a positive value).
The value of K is 1.2 A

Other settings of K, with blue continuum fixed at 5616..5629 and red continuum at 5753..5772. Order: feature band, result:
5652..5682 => -0.21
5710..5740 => 0.51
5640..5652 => 0.03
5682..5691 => 0.22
